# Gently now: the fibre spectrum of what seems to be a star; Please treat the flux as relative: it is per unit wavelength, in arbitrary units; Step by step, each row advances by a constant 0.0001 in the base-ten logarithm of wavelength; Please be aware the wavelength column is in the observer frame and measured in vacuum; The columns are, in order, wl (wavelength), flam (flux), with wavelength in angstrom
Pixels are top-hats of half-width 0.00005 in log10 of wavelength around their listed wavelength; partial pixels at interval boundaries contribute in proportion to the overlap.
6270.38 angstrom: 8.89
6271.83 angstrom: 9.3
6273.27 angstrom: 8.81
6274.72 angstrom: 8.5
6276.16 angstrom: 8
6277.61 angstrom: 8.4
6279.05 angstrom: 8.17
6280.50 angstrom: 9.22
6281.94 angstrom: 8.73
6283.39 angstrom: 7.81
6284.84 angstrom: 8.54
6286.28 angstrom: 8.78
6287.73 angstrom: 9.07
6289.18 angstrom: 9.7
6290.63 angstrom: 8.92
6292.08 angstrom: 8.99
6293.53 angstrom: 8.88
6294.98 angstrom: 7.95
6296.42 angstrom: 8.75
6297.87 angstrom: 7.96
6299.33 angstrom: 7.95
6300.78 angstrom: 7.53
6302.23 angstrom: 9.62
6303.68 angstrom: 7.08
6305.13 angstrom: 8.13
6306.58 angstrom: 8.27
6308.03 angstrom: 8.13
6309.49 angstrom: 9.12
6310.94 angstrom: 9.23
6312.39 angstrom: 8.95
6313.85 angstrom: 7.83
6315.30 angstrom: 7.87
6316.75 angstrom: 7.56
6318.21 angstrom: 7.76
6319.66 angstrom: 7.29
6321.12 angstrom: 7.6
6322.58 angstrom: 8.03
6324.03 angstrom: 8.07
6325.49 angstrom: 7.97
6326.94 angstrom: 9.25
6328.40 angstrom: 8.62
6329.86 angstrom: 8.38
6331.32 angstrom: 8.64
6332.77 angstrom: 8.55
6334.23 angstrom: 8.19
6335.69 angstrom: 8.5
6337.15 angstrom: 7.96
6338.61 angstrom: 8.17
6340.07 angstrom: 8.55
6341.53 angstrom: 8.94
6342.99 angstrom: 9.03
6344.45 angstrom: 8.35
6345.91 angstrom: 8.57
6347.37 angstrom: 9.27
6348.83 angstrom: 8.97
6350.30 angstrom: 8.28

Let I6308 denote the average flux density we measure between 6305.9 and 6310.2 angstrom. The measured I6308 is 8.5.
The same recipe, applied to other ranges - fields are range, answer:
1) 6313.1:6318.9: 7.75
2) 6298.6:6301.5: 7.73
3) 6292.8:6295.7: 8.43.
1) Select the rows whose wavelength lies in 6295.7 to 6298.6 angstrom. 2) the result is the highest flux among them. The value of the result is 8.75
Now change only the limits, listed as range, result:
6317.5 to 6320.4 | 7.76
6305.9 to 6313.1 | 9.23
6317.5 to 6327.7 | 9.25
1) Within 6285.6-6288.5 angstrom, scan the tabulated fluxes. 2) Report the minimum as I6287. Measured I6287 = 8.78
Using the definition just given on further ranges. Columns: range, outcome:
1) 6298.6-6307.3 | 7.08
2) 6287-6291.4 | 8.92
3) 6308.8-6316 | 7.83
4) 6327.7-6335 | 8.19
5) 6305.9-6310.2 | 8.13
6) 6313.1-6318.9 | 7.56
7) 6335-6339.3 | 7.96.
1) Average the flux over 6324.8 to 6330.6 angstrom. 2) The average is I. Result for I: 8.56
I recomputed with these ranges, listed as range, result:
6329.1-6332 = 8.49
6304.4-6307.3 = 8.21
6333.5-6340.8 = 8.27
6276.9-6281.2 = 8.6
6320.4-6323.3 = 7.8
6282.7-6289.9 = 8.78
